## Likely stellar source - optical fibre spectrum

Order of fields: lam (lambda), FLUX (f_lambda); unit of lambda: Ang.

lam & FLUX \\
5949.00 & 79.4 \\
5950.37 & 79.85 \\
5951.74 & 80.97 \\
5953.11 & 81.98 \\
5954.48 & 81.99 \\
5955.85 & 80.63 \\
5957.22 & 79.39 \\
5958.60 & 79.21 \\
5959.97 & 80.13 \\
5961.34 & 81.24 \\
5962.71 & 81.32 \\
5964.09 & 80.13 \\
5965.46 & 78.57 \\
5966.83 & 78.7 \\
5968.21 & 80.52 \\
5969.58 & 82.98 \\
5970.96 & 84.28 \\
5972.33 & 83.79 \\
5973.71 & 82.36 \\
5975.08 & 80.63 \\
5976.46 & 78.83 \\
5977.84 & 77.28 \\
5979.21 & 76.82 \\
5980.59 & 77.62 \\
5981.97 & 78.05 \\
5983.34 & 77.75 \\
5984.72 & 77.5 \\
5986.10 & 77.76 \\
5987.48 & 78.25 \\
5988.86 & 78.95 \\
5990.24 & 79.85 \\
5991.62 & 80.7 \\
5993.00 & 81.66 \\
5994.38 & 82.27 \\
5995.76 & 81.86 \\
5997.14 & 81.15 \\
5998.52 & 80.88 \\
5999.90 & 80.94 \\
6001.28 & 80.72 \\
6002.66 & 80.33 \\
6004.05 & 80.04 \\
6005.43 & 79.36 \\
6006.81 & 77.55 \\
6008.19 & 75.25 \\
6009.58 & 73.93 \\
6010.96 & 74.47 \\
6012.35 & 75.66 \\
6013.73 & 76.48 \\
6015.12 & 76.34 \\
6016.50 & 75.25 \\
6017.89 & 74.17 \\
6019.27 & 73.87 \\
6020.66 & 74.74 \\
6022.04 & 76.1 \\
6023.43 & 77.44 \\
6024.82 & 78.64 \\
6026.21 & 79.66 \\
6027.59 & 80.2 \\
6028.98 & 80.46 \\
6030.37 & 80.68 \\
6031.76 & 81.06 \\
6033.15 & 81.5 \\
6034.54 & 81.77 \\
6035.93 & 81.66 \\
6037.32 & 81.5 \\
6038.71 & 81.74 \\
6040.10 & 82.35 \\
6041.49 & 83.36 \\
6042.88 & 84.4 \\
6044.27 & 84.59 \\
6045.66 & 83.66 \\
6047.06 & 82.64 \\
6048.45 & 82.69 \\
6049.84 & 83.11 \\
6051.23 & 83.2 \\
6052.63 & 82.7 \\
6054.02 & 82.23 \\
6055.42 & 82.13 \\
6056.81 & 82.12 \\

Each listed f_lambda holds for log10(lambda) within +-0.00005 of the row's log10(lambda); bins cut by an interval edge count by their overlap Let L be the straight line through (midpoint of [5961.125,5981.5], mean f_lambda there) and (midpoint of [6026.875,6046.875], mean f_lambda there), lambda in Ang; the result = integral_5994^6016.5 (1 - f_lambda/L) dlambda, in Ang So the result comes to 0.8 Ang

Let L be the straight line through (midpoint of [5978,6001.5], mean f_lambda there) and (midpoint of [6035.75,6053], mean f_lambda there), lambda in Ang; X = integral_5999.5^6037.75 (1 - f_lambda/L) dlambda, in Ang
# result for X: 1.5 Ang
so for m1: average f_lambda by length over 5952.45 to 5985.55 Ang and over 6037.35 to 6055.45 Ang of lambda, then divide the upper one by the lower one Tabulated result 1.04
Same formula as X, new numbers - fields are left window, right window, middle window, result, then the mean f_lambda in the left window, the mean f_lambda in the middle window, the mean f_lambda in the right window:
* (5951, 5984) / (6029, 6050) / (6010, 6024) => 1.1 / 80.2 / 75.4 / 82.4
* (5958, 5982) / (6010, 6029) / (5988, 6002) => -0.5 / 80.2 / 80.9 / 76.5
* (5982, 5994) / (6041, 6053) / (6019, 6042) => 0.6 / 79.1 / 79.9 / 83.4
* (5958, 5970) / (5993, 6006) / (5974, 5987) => 0.4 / 80.3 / 78.2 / 80.9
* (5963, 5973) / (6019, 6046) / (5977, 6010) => 0.8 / 81.3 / 79.1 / 80.5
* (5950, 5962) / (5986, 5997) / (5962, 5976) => -0.1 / 80.6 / 81.3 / 80.3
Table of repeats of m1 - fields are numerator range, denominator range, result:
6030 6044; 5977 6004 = 1.03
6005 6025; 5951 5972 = 0.94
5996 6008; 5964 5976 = 0.98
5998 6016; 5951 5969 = 0.97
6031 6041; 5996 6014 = 1.04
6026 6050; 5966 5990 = 1.03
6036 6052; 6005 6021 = 1.10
